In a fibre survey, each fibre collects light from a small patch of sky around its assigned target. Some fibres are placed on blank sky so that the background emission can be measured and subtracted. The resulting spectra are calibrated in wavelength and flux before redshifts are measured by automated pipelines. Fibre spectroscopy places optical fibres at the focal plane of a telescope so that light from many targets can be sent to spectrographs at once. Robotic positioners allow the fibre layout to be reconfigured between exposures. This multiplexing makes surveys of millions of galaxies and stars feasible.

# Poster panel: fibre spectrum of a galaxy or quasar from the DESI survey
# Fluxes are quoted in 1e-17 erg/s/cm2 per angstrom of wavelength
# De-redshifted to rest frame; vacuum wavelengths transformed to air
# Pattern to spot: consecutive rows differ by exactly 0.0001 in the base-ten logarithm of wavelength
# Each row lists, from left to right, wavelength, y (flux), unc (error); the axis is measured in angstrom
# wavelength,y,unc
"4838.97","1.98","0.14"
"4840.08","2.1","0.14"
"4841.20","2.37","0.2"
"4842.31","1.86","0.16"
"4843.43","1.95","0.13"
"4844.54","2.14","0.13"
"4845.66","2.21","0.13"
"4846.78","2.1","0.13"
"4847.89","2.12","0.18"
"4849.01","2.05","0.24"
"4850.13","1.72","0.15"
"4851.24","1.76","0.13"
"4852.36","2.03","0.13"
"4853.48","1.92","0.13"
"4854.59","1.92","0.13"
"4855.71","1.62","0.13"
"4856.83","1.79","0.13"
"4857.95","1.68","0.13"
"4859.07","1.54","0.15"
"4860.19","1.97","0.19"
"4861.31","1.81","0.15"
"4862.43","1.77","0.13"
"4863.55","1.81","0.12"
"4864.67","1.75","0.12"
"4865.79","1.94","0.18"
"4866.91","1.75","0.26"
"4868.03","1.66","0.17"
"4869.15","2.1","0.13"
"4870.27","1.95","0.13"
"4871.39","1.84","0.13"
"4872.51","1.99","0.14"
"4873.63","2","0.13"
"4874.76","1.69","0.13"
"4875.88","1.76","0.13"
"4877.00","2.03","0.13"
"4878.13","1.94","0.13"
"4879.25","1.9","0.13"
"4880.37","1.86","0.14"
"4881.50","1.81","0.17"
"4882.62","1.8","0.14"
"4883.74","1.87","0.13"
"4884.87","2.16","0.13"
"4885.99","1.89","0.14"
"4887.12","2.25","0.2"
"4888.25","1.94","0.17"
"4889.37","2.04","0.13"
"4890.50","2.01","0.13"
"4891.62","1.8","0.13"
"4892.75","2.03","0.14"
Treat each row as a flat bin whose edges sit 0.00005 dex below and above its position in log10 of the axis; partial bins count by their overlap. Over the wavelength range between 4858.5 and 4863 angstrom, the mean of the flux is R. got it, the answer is 1.77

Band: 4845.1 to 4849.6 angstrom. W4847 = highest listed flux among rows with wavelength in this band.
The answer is 2.21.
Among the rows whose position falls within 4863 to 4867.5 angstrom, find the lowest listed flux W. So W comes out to 1.75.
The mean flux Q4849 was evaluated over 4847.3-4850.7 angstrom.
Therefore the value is 1.97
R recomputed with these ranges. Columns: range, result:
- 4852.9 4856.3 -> 1.82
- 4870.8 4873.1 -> 1.92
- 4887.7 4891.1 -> 2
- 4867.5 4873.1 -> 1.91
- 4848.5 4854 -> 1.89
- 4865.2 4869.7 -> 1.86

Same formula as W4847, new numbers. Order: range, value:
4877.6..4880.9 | 1.94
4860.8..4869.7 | 2.1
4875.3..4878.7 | 2.03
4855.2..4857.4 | 1.79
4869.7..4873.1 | 1.99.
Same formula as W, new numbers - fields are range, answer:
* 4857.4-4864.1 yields 1.54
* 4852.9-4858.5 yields 1.62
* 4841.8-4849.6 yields 1.86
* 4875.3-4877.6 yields 1.76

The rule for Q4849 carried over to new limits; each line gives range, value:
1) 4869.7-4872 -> 1.9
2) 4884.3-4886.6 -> 2.02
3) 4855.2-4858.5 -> 1.7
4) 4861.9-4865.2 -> 1.78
